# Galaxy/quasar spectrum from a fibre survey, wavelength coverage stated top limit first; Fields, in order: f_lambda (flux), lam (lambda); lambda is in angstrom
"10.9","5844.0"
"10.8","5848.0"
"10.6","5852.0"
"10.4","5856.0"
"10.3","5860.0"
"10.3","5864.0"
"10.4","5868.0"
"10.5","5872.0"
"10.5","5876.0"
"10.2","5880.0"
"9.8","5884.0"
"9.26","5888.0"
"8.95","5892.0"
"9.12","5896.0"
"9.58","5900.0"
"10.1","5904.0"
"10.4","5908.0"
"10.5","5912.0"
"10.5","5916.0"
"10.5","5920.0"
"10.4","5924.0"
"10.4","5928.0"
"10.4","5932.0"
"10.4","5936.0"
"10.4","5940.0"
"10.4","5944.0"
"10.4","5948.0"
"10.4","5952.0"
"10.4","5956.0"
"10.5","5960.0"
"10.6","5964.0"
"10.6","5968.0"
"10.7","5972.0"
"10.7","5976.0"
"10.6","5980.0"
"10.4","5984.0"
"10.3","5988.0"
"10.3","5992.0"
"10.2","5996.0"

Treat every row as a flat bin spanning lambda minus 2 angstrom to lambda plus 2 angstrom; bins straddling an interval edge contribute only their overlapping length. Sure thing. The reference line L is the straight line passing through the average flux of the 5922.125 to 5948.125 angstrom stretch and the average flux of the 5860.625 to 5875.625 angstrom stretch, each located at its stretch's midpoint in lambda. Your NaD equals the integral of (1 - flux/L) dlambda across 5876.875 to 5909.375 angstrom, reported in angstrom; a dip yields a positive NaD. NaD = 2.22 angstrom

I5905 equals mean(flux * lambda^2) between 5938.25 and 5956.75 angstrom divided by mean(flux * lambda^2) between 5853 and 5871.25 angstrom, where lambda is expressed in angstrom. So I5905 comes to 1.03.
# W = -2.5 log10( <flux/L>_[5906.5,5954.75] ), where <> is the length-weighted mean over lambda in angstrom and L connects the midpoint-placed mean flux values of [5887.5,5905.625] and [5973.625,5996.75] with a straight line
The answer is -0.07 mag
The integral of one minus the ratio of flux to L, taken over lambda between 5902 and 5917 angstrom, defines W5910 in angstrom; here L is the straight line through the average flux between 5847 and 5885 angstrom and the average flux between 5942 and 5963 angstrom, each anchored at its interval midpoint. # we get 0.1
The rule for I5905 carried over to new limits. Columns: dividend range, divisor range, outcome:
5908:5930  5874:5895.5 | 1.09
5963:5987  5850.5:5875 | 1.06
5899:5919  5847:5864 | 1.00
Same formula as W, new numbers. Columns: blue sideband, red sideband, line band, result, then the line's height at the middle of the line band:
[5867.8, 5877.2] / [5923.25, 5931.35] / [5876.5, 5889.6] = 0.07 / 10.5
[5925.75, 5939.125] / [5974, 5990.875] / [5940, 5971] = 0.00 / 10.4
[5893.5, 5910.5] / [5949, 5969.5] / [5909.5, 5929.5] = -0.05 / 10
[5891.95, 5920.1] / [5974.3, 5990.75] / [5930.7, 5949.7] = -0.02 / 10.2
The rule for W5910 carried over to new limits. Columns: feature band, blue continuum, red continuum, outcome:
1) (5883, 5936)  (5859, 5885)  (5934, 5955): 1.75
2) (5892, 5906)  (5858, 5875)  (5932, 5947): 1.19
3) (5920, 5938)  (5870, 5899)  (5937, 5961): -0.36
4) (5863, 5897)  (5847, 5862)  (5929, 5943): 1.85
